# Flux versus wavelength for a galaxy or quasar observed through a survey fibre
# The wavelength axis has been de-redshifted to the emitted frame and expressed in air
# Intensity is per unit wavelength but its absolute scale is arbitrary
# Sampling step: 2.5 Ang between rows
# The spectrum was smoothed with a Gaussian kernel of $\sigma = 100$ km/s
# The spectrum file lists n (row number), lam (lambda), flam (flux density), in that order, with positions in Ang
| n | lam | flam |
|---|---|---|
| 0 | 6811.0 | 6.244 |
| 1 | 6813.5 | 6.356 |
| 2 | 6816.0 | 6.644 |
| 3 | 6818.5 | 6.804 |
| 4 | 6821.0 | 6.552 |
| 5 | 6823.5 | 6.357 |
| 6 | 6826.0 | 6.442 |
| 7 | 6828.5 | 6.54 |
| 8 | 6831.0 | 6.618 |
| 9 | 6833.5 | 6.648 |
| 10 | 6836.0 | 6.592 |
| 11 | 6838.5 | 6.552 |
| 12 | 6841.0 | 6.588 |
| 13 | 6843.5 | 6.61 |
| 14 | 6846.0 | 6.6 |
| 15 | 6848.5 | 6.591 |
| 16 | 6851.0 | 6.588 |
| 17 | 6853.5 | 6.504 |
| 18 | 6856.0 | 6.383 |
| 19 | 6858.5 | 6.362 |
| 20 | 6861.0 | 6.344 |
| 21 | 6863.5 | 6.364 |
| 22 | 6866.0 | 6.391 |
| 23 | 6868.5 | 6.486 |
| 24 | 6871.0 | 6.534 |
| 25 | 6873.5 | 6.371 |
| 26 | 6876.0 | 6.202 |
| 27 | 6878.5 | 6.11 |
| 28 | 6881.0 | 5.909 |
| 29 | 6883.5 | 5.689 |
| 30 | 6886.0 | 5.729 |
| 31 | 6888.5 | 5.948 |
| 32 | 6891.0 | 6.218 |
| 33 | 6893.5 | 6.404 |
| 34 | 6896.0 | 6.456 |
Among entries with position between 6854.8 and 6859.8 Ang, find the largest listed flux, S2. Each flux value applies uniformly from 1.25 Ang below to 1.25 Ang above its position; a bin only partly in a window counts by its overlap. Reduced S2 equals 6.383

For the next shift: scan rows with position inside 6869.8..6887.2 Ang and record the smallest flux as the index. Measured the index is 5.689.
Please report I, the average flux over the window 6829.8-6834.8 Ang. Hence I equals 6.63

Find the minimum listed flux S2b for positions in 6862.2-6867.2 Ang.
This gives 6.364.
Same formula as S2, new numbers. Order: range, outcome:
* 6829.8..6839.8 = 6.648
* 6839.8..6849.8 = 6.61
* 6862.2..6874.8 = 6.534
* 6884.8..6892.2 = 6.218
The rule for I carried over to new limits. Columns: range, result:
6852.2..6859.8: 6.42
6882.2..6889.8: 5.79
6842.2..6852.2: 6.6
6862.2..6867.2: 6.38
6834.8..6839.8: 6.57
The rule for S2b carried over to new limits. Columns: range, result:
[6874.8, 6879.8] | 6.11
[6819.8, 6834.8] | 6.357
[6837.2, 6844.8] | 6.552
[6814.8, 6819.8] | 6.644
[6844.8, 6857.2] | 6.383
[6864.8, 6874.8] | 6.371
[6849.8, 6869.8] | 6.344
